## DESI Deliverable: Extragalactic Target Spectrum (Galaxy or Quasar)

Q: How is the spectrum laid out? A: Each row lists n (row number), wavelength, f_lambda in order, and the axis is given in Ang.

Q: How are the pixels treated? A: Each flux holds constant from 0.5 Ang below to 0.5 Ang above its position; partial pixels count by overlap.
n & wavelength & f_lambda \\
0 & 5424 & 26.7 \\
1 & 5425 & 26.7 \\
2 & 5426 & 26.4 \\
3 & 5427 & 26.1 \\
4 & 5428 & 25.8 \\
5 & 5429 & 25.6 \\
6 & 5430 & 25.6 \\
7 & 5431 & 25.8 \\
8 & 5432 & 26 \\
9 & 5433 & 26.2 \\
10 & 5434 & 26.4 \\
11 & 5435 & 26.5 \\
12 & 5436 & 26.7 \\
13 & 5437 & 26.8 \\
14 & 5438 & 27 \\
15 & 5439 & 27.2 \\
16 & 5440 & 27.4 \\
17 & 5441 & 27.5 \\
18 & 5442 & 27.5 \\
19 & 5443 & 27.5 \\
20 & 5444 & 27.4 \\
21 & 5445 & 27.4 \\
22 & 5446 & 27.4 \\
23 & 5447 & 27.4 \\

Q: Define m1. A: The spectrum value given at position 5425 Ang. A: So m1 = 26.7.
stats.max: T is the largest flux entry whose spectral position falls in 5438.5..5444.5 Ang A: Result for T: 27.5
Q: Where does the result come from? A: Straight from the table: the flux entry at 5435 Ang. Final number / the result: 26.5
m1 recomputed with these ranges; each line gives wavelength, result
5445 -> 27.4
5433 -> 26.2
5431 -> 25.8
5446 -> 27.4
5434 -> 26.4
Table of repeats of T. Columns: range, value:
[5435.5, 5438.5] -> 27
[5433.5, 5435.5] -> 26.5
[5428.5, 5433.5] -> 26.2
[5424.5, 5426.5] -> 26.7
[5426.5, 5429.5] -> 26.1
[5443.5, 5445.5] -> 27.4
